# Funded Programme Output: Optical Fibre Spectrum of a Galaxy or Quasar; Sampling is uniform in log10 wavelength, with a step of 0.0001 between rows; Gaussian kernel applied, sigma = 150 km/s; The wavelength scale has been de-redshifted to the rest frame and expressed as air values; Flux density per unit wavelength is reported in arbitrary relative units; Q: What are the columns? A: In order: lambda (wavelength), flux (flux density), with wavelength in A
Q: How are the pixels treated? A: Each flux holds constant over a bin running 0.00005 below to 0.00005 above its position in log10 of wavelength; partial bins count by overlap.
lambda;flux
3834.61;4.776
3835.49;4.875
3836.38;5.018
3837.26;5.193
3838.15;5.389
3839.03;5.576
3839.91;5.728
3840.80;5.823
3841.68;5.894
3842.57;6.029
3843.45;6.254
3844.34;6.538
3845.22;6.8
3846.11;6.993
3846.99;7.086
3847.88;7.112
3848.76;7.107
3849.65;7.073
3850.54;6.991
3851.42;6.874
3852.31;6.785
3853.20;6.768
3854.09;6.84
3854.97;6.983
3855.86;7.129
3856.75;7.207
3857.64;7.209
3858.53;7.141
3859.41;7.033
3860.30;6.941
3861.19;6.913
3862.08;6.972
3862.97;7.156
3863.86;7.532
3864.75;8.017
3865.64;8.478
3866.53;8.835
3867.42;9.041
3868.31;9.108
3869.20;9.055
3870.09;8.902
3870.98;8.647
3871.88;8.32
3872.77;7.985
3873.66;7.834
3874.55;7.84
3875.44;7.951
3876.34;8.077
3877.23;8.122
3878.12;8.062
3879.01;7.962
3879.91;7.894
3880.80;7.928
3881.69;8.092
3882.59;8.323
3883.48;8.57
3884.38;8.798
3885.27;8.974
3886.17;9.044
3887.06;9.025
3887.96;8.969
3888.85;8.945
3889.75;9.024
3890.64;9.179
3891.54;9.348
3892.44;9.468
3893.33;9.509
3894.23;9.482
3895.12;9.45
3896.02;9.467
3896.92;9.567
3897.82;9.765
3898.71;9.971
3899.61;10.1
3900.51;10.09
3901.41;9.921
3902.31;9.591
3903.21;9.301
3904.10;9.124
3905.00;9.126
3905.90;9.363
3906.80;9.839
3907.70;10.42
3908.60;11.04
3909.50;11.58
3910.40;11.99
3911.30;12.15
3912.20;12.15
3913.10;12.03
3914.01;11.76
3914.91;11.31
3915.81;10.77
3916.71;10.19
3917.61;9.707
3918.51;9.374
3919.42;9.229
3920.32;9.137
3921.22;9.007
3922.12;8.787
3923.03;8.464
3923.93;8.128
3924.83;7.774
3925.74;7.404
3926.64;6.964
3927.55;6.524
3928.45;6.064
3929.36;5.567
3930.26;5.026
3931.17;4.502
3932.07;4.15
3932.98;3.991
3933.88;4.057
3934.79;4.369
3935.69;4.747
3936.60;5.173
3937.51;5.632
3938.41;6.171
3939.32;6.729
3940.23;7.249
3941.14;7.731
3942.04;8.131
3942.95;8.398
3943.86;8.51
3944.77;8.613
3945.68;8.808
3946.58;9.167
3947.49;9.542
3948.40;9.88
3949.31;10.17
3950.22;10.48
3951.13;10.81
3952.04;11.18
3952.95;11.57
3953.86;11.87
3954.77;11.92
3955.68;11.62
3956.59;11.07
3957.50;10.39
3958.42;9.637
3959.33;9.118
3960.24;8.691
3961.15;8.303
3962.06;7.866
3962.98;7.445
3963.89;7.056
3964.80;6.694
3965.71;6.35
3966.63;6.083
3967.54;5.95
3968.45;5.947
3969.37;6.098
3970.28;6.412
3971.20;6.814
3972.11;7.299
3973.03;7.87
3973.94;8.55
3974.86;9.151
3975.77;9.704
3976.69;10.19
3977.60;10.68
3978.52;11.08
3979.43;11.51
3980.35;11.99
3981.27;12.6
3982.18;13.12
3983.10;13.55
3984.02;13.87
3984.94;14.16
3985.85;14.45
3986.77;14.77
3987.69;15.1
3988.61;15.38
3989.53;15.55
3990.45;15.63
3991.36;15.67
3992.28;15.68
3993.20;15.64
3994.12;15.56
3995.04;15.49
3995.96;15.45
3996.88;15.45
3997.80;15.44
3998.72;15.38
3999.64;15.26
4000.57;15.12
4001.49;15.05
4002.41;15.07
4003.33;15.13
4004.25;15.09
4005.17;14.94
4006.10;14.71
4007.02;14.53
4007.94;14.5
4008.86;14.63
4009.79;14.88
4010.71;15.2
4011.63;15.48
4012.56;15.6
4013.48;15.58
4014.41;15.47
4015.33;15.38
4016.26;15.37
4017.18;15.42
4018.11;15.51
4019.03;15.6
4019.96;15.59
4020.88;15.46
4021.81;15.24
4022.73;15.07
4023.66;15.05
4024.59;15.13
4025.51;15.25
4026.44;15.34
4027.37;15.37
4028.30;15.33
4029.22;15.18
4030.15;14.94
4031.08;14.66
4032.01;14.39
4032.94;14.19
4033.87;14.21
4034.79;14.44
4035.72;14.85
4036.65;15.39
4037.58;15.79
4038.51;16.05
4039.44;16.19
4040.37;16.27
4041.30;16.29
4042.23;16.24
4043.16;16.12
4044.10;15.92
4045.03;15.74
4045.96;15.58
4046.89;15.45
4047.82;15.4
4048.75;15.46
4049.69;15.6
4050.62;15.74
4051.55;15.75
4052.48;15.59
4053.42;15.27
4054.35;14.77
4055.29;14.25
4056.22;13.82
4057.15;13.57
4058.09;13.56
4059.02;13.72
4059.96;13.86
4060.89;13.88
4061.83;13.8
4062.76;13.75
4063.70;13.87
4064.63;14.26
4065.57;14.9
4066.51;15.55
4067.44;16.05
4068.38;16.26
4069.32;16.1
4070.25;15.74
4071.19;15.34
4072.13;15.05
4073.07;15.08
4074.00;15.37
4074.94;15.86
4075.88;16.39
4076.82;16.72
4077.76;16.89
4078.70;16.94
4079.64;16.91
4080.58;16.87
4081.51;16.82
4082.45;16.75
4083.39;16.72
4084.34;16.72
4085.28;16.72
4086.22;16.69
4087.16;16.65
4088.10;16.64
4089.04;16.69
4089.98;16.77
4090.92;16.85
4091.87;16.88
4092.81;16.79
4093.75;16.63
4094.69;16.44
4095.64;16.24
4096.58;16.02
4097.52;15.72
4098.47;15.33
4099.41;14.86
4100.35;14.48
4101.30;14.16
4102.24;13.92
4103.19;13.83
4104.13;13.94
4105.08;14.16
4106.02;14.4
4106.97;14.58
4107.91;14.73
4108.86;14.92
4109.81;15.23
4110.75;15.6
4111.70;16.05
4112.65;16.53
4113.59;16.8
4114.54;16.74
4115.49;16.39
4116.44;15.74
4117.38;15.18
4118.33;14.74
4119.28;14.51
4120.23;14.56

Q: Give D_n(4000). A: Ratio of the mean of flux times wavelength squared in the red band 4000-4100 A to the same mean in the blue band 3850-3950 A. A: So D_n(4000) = 2.00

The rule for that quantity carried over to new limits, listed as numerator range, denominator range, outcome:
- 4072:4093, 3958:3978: 2.24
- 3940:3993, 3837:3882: 1.48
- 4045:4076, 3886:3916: 1.61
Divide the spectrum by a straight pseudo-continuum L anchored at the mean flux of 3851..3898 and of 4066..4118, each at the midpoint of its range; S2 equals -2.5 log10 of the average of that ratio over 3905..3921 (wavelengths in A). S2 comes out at -0.11 mag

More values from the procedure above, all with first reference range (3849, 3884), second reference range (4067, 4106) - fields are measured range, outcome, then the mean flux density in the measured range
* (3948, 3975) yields 0.27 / 8.73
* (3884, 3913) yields -0.10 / 9.84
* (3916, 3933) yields 0.30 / 7.5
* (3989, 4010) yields -0.20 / 15.2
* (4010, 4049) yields -0.12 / 15.4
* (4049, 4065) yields 0.03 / 14.4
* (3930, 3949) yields 0.48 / 6.74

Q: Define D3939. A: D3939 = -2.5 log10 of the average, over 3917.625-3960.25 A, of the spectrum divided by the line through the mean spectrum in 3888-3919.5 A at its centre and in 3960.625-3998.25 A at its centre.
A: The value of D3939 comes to 0.29 mag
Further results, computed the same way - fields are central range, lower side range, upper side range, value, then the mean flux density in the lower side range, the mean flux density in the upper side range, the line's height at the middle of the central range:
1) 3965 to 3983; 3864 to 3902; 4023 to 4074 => 0.36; 8.83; 15.1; 12.3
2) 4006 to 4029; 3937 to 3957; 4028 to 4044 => -0.09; 9.32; 15.3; 14.1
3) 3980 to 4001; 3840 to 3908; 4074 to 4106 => -0.19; 8.19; 16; 12.4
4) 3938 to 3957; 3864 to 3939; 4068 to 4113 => 0.09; 8.58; 15.8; 10.3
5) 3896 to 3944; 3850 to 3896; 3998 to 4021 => 0.22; 8.14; 15.2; 10.6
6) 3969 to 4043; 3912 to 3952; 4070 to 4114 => -0.21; 8.01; 15.9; 11.6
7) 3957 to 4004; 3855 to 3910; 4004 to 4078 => 0.11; 8.71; 15.2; 12.7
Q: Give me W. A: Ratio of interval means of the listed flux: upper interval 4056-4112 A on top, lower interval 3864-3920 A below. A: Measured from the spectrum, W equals 1.65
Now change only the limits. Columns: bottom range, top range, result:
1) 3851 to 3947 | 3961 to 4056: 1.65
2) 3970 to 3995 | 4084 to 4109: 1.26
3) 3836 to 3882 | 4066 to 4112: 2.18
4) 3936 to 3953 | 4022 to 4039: 1.76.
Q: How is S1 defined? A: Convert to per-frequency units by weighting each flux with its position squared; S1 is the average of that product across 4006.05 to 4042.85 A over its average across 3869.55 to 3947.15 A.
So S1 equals 1.9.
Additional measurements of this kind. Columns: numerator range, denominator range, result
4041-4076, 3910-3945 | 2.05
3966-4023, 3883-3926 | 1.44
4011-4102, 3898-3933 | 1.84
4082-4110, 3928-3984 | 2.00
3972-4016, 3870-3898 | 1.70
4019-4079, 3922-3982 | 1.96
